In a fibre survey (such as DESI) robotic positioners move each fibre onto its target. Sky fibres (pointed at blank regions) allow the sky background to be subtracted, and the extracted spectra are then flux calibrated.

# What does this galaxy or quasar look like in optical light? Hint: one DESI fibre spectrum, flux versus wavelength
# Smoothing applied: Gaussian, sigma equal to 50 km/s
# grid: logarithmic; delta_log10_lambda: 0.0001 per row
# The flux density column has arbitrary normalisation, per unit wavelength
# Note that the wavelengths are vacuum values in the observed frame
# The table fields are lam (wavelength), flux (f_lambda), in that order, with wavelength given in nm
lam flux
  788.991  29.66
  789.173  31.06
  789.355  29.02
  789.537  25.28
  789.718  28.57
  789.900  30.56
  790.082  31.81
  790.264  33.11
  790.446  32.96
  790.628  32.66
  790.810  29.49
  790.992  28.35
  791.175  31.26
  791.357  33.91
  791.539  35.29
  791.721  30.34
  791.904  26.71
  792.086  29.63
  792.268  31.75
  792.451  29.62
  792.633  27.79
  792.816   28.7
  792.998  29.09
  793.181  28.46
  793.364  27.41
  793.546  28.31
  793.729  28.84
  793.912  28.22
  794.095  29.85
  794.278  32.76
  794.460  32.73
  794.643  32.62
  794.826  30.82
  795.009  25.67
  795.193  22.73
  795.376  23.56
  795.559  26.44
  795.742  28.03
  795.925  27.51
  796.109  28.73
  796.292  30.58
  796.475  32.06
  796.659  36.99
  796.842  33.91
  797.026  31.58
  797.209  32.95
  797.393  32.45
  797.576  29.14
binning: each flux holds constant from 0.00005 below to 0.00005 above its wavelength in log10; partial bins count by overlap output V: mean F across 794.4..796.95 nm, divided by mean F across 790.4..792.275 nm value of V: 0.9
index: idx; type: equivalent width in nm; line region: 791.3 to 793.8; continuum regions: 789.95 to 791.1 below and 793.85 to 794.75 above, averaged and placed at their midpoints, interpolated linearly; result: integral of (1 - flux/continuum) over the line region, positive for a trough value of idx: 0.14 nm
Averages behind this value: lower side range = 31.3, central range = 29.7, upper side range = 31.3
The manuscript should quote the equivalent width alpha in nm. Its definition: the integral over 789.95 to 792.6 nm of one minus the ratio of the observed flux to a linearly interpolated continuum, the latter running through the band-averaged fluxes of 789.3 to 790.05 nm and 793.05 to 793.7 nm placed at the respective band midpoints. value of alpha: -0.251 nm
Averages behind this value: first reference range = 28.6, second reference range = 28.2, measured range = 31.1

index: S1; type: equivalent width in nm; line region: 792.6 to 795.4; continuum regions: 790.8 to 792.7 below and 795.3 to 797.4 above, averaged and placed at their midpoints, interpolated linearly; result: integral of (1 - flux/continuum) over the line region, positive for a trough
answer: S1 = 0.15 nm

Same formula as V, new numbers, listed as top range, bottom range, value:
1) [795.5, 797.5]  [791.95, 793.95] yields 1.08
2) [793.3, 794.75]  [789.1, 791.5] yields 0.98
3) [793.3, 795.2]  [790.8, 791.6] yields 0.93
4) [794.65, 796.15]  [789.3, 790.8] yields 0.88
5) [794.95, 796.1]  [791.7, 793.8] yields 0.90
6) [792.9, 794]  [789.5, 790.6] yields 0.92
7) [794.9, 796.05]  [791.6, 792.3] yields 0.87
